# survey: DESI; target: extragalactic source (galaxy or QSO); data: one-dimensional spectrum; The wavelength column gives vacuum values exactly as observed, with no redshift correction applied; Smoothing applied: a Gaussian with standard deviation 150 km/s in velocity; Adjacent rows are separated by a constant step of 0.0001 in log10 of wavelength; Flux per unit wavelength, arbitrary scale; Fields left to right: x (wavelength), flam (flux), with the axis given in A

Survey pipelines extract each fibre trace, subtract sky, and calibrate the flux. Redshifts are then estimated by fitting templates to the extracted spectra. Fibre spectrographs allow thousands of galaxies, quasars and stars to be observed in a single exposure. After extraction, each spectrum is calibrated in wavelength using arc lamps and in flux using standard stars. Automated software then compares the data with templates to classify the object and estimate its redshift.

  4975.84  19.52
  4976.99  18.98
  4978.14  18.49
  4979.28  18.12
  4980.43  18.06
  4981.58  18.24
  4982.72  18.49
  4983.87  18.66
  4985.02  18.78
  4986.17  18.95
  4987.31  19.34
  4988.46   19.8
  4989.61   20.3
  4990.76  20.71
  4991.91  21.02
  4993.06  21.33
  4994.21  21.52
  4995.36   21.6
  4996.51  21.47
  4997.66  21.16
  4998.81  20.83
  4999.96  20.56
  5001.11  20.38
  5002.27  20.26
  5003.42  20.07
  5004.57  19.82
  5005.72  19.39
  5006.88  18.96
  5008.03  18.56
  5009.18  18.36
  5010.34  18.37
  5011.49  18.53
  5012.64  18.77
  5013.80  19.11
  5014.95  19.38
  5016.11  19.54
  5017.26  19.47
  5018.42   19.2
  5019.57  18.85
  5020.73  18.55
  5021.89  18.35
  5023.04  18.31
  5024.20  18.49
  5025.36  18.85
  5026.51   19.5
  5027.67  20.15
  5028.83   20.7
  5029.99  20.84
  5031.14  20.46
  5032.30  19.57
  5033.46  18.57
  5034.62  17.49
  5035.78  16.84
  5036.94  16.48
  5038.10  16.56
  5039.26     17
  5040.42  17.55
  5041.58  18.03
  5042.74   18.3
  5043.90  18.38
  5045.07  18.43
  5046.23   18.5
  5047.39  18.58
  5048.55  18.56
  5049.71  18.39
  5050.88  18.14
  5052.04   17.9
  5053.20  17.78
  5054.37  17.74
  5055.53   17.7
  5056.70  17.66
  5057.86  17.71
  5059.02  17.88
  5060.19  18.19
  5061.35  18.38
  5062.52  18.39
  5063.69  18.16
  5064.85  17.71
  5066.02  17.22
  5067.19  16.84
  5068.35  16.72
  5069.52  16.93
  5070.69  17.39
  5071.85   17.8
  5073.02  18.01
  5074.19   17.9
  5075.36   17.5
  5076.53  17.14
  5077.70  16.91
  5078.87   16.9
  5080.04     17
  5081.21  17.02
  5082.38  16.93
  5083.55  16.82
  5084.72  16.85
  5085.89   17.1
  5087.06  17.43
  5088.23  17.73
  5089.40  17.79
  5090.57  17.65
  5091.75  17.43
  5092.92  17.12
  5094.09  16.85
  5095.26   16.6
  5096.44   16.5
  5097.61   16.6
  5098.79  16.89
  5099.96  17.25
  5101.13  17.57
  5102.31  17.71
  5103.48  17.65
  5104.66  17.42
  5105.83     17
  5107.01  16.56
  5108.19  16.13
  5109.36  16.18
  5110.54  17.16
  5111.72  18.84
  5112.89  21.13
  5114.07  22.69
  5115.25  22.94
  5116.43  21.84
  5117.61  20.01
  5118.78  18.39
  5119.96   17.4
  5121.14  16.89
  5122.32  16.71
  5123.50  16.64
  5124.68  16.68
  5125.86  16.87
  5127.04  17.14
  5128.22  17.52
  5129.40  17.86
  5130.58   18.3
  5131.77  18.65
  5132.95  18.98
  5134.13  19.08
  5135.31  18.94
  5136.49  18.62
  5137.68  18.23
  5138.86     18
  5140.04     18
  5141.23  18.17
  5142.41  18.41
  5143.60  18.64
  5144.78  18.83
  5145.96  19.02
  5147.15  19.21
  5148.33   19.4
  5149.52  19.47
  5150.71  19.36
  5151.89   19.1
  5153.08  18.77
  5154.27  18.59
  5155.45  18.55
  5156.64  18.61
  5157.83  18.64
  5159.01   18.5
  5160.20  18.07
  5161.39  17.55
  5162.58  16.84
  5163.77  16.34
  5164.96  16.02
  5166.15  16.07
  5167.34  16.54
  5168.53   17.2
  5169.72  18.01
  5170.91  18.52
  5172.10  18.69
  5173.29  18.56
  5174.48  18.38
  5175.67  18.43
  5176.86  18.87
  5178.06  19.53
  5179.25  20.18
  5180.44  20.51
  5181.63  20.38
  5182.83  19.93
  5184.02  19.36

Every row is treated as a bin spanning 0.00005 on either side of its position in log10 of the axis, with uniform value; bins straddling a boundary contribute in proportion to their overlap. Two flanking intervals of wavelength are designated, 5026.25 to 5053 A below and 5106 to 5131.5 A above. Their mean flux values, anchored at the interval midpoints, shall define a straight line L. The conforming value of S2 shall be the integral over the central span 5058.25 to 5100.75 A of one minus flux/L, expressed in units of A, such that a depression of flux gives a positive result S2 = 2.4 A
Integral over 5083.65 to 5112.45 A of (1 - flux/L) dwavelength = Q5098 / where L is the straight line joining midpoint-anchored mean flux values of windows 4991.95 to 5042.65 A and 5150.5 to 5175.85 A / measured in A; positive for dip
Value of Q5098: 2.1 A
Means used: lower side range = 19.3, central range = 17.2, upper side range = 17.9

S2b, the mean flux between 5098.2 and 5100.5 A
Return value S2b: 17.1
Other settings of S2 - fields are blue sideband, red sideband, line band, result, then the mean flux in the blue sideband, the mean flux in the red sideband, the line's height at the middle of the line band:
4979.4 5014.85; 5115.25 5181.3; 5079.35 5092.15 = 1.12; 19.7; 18.3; 18.9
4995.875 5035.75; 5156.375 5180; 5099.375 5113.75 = 0.71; 19.4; 18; 18.6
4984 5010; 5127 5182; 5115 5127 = 0.34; 20.1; 18.4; 18.8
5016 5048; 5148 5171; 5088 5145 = 0.58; 18.6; 18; 18.2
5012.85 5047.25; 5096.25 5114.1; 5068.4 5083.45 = 0.63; 18.7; 17.6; 18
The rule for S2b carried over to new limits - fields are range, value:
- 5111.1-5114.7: 20.9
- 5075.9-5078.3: 17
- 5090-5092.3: 17.5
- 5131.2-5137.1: 18.9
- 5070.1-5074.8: 17.8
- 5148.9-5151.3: 19.4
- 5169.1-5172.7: 18.4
